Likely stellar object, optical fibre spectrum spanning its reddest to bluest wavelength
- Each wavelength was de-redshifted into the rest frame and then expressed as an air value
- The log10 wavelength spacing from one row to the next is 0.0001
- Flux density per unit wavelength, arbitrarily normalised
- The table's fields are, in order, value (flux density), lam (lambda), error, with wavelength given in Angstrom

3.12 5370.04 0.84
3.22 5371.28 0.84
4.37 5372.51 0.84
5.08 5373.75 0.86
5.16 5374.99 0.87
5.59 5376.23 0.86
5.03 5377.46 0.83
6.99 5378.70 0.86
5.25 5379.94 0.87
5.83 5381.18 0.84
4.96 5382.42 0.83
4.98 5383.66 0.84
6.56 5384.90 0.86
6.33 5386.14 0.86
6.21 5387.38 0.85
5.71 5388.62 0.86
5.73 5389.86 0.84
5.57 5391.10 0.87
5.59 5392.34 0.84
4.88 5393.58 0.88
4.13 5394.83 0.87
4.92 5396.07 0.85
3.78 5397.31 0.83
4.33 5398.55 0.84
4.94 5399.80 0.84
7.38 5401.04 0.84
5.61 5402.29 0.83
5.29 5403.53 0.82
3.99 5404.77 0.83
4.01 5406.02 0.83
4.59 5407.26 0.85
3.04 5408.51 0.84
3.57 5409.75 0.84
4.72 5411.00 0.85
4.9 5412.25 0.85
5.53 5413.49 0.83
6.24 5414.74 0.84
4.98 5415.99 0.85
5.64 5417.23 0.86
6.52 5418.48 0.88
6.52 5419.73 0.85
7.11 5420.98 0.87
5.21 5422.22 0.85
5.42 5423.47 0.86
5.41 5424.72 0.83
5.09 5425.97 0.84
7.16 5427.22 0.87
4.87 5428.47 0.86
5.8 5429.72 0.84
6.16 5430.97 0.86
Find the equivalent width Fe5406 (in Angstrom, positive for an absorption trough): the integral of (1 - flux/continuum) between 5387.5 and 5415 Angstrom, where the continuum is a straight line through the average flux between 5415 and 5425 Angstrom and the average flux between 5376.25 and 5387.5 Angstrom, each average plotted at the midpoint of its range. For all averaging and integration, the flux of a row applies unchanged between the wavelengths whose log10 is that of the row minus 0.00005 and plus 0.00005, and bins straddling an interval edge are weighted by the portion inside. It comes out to 4.2 Angstrom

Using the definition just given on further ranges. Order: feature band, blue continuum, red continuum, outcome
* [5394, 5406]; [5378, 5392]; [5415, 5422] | 2.2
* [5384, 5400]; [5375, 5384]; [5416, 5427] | 0.9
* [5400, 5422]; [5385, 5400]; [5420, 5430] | 1.1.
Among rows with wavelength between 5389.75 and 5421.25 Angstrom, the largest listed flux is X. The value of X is 7.38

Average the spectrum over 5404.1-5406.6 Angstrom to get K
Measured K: 4.03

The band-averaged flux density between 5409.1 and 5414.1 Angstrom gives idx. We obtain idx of 4.67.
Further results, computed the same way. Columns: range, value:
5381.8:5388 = 5.81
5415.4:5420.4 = 5.93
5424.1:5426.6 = 5.25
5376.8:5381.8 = 5.78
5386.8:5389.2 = 5.96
